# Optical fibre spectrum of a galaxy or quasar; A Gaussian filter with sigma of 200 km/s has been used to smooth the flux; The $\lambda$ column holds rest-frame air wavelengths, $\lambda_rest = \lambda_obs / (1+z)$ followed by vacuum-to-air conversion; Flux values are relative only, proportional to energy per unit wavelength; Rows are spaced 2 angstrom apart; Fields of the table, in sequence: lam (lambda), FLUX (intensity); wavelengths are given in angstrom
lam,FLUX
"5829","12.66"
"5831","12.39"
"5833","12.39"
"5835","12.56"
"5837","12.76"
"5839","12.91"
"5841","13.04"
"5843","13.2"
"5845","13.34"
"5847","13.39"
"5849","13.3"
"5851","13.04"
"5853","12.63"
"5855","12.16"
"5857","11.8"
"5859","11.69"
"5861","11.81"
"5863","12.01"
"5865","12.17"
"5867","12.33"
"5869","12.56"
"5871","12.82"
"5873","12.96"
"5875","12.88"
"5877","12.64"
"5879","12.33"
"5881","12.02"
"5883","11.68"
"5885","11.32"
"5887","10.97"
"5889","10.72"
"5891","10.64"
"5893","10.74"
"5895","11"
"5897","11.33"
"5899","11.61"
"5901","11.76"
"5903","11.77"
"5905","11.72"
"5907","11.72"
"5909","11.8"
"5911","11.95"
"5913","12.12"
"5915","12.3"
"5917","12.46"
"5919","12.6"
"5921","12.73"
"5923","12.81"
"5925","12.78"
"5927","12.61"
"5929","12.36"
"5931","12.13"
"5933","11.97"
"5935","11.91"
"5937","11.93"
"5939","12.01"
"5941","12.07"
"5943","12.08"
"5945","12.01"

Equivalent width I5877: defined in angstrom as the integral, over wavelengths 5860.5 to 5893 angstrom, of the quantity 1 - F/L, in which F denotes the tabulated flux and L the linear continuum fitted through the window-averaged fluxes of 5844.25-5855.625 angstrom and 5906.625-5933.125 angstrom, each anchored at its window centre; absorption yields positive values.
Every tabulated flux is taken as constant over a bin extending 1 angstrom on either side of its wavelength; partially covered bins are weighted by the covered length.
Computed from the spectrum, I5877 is 2.0 angstrom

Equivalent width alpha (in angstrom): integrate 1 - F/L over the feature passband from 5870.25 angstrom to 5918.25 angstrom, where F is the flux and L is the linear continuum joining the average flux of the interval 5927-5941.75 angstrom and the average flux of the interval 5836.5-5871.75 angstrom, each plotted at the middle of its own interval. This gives 2.1 angstrom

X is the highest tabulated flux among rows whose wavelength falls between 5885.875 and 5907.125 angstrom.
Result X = 11.77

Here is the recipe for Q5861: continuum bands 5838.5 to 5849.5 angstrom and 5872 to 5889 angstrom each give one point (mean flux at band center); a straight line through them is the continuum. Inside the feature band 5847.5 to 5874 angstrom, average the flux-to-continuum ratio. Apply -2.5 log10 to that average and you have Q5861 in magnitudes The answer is 0.02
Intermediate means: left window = 13.2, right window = 12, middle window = 12.4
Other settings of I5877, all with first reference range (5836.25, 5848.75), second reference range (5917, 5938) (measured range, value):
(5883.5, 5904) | 2.4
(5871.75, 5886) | 0.6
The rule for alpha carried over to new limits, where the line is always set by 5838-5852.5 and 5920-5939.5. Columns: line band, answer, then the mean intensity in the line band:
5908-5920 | 0.27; 12.2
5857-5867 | 0.80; 11.9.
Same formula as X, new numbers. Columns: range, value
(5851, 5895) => 13.04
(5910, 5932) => 12.81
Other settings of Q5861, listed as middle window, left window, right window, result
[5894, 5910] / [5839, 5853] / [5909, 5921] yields 0.08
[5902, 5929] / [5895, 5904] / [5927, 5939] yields -0.04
